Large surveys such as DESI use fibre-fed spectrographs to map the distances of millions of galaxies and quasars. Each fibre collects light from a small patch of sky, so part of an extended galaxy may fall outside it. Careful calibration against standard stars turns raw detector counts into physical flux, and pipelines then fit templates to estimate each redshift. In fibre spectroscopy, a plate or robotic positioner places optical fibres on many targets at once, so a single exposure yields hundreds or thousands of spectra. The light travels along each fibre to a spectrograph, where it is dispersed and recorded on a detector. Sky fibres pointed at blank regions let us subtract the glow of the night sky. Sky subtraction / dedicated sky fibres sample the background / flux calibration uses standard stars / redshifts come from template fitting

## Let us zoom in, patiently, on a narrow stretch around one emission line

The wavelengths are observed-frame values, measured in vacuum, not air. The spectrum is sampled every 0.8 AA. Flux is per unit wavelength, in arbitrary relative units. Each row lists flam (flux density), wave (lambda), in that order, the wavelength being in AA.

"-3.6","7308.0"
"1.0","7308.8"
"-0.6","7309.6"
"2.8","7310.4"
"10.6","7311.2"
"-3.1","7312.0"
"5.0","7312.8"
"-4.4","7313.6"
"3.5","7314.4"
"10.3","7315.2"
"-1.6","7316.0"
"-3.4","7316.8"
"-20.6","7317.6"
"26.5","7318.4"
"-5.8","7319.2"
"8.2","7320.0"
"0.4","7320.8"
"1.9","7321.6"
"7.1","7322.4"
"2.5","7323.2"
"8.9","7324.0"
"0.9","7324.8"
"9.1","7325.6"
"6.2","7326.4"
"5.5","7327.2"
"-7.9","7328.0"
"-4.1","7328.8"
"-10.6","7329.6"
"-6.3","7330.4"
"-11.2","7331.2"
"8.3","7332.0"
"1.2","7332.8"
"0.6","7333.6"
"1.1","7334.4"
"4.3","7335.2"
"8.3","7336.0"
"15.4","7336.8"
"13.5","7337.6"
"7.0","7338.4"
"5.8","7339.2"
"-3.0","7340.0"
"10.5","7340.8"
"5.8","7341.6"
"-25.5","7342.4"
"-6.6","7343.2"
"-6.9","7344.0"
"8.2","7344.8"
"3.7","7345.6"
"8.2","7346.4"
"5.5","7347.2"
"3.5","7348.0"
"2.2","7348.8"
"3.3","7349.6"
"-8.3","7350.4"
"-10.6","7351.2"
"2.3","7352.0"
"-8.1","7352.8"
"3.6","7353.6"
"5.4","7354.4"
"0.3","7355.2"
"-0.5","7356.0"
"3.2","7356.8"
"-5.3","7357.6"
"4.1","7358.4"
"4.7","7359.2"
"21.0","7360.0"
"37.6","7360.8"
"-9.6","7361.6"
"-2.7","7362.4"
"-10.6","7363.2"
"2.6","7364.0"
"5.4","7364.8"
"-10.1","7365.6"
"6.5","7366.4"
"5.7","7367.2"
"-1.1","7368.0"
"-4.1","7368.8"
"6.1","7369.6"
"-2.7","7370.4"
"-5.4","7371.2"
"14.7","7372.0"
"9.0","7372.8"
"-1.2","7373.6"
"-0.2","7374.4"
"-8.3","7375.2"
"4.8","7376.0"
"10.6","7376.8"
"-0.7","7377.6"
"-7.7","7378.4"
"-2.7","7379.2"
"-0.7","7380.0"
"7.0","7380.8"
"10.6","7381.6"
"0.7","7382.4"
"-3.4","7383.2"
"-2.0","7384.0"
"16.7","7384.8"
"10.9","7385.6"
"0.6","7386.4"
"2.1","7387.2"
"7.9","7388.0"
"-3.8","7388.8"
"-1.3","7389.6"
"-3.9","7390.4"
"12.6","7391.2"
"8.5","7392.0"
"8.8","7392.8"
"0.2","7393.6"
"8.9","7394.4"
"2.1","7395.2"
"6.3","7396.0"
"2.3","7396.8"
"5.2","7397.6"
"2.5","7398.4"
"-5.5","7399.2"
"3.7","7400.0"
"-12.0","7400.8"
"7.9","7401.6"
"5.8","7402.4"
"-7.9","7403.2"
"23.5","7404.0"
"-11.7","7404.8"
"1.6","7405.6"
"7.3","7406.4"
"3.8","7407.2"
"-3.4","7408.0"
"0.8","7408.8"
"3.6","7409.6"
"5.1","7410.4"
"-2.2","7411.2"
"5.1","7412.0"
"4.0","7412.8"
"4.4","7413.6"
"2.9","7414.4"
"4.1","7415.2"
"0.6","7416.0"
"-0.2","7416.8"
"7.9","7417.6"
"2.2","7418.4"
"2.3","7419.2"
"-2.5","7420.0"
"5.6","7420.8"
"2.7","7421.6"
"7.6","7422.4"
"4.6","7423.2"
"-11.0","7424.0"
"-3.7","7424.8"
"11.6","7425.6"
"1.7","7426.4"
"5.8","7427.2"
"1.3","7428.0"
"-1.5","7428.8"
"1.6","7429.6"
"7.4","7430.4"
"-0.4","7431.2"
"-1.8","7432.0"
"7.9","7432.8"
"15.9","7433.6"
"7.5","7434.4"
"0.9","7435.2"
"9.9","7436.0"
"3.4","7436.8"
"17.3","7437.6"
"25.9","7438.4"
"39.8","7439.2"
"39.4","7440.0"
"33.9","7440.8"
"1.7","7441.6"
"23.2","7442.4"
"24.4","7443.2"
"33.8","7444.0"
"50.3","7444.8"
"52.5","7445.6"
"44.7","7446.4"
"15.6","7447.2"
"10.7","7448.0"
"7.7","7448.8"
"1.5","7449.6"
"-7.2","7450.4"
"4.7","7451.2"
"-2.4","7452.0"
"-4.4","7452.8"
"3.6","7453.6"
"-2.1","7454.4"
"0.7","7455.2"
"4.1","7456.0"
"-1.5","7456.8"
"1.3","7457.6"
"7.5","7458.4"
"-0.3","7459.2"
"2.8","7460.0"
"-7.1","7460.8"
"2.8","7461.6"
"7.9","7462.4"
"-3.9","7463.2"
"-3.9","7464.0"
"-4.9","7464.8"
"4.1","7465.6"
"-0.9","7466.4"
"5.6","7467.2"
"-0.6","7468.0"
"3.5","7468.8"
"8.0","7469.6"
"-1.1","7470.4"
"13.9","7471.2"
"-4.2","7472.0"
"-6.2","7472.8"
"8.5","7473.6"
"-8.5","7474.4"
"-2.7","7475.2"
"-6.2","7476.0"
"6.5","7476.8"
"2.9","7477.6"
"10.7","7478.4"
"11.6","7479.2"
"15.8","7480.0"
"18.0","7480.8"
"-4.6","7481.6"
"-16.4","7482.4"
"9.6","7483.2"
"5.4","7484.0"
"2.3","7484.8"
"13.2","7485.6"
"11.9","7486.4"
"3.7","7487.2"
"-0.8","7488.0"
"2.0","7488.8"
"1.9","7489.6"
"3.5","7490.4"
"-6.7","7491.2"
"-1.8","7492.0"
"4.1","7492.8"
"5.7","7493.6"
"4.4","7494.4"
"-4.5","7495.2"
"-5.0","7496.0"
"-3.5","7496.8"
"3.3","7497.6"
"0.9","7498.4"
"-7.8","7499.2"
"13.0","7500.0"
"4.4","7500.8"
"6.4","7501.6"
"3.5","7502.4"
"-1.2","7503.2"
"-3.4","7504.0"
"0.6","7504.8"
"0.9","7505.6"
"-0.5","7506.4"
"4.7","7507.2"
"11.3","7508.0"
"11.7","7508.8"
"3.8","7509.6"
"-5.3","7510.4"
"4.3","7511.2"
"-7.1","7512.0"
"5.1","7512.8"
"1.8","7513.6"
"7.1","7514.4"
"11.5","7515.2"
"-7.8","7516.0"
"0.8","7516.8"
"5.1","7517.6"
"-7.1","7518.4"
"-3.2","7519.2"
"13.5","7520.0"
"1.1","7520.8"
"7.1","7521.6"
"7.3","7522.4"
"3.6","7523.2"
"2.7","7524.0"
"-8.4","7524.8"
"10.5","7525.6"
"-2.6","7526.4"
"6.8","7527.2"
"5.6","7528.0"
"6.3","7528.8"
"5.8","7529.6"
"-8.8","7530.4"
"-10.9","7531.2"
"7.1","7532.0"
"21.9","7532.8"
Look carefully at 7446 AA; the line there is [O II] 3727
